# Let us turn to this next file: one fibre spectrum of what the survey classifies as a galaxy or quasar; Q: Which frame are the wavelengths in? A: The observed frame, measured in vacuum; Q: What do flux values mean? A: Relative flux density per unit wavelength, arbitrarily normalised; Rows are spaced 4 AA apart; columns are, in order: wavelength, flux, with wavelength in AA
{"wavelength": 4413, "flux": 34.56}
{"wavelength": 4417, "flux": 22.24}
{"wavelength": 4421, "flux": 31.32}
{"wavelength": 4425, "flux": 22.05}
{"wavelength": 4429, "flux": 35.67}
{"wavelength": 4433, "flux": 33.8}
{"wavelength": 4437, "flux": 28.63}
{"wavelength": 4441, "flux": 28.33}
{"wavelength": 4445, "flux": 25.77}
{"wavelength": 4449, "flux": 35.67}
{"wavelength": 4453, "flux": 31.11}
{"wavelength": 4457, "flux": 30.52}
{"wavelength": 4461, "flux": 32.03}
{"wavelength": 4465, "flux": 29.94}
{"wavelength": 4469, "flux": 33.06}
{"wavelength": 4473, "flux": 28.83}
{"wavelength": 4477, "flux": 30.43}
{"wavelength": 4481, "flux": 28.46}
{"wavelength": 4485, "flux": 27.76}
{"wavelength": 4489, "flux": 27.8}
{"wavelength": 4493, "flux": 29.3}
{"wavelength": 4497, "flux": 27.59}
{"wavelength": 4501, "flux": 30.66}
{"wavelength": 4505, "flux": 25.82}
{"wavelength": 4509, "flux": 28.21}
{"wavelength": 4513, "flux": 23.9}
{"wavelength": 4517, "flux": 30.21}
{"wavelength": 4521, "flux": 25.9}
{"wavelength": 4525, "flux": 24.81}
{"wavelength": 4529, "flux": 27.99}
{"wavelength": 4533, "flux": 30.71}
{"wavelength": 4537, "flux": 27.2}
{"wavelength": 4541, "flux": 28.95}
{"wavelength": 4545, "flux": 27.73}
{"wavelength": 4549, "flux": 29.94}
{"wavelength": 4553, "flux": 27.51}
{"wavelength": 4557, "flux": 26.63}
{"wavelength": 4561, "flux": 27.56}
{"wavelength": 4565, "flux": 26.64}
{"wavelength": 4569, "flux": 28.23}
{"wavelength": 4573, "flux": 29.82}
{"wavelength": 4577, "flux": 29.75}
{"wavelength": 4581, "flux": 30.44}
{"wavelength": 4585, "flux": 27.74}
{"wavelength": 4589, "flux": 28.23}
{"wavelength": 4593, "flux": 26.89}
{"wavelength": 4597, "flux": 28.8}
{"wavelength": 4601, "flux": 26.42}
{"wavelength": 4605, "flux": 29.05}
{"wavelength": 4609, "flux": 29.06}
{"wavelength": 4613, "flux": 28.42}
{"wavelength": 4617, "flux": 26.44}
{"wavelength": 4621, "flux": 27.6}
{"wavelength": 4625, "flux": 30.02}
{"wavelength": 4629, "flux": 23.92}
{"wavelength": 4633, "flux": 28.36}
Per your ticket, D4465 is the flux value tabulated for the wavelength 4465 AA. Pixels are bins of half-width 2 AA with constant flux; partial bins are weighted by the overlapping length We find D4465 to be 29.94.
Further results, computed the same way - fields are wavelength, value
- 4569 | 28.23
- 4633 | 28.36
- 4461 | 32.03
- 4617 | 26.44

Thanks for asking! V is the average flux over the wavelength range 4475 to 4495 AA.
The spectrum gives 28.8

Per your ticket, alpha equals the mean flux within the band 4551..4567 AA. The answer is 27.1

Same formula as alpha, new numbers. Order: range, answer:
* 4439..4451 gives 29.9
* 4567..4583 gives 29.6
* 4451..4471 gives 31.3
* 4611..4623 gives 27.5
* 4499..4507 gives 28.2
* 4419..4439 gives 30.3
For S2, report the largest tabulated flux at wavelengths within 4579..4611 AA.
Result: 30.44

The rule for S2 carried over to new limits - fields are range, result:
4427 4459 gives 35.67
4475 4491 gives 30.43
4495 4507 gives 30.66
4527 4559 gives 30.71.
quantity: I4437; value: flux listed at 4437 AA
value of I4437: 28.63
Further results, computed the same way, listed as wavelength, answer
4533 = 30.71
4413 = 34.56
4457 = 30.52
